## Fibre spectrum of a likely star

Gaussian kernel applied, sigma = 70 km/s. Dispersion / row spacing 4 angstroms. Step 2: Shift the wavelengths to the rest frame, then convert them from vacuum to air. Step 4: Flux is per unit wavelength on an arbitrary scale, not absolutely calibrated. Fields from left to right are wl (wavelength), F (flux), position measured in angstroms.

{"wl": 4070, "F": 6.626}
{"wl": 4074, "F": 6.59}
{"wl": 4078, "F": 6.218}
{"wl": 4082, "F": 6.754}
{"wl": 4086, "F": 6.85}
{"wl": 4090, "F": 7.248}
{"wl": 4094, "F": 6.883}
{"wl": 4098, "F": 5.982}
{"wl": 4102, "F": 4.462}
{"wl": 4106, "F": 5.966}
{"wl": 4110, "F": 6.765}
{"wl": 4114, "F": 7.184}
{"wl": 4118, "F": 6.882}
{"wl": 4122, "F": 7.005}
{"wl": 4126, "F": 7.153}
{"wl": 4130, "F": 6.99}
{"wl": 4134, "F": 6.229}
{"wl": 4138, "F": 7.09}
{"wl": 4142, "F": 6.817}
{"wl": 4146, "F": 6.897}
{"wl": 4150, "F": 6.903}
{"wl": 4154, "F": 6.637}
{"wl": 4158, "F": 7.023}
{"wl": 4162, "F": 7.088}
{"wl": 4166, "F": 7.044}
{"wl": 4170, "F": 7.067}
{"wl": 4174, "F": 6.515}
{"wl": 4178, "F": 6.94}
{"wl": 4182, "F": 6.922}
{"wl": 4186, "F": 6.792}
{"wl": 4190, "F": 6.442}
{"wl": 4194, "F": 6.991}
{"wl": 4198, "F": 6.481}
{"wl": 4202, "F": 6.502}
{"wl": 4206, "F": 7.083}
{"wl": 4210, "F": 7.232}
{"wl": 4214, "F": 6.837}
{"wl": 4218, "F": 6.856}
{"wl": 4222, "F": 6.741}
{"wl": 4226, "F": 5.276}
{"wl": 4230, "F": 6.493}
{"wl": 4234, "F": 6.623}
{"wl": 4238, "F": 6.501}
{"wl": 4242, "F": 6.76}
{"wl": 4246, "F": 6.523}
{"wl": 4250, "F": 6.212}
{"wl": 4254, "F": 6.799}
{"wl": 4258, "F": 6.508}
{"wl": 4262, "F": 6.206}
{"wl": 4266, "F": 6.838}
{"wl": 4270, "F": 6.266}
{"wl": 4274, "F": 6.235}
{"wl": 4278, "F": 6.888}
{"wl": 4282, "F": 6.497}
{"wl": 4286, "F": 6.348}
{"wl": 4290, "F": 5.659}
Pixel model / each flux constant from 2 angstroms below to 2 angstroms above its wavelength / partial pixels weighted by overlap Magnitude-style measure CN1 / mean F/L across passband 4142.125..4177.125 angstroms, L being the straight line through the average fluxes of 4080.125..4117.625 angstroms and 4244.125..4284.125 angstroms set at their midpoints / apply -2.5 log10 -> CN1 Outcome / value -0.07 mag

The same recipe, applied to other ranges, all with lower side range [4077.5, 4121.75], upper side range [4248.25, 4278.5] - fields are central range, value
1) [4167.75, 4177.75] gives -0.054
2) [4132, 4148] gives -0.043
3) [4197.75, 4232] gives -0.022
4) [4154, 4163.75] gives -0.077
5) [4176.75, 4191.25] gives -0.048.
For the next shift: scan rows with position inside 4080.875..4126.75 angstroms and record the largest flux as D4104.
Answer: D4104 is 7.248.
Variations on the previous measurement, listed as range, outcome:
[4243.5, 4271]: 6.838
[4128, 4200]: 7.09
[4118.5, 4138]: 7.153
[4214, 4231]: 6.856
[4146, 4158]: 7.023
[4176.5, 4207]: 7.083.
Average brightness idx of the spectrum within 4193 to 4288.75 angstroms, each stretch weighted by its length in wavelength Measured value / 6.56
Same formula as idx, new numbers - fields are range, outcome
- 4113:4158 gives 6.89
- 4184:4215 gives 6.79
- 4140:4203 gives 6.82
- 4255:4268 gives 6.54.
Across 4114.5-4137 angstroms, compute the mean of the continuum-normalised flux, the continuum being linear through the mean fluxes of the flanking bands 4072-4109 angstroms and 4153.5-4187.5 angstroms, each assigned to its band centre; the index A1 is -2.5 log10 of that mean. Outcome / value -0.05 mag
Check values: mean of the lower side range 6.34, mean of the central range 6.88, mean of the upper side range 6.9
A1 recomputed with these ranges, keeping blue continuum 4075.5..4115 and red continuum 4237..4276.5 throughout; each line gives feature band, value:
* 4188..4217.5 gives -0.05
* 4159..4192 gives -0.07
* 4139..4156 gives -0.06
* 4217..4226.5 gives 0.01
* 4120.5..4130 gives -0.10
